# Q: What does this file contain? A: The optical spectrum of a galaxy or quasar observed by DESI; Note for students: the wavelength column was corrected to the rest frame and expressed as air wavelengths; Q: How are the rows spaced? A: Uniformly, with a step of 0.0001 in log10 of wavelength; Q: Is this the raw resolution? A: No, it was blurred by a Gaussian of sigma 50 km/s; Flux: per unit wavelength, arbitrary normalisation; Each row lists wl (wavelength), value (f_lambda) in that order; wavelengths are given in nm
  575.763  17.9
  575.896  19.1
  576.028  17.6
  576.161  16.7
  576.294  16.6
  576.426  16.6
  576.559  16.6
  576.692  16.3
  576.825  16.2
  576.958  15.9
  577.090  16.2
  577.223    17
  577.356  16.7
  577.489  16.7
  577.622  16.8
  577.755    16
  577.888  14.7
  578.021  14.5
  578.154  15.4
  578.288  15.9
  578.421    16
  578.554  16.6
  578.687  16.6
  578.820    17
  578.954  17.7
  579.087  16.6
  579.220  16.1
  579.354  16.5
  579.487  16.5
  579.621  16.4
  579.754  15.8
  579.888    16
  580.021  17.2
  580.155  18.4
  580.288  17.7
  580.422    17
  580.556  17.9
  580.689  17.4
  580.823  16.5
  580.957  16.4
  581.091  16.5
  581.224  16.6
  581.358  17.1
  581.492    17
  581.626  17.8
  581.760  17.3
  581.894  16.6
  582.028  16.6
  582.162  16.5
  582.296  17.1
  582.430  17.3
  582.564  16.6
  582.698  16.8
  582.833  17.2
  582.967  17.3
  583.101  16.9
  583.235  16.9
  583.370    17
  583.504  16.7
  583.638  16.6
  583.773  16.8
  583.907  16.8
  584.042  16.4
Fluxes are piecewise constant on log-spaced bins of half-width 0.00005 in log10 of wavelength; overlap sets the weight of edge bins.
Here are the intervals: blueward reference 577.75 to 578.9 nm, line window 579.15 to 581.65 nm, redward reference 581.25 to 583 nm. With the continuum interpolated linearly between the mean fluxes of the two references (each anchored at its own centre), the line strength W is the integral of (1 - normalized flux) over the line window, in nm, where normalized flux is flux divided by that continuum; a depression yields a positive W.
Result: -0.06 nm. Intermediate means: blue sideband 15.9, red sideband 17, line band 16.9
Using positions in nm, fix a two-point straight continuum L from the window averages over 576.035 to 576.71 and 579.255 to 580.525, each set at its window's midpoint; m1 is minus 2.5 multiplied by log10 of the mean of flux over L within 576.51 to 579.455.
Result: 0.03 mag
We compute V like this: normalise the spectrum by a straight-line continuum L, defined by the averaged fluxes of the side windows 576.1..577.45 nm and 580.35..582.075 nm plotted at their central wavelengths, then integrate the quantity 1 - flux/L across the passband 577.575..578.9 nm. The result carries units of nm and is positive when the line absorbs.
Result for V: 0.06 nm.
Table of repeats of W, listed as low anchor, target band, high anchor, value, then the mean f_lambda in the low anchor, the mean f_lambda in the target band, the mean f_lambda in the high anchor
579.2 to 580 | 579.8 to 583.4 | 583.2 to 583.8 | -0.11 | 16.3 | 17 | 16.8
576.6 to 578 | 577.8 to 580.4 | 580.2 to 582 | 0.03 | 16.2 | 16.4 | 17.1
